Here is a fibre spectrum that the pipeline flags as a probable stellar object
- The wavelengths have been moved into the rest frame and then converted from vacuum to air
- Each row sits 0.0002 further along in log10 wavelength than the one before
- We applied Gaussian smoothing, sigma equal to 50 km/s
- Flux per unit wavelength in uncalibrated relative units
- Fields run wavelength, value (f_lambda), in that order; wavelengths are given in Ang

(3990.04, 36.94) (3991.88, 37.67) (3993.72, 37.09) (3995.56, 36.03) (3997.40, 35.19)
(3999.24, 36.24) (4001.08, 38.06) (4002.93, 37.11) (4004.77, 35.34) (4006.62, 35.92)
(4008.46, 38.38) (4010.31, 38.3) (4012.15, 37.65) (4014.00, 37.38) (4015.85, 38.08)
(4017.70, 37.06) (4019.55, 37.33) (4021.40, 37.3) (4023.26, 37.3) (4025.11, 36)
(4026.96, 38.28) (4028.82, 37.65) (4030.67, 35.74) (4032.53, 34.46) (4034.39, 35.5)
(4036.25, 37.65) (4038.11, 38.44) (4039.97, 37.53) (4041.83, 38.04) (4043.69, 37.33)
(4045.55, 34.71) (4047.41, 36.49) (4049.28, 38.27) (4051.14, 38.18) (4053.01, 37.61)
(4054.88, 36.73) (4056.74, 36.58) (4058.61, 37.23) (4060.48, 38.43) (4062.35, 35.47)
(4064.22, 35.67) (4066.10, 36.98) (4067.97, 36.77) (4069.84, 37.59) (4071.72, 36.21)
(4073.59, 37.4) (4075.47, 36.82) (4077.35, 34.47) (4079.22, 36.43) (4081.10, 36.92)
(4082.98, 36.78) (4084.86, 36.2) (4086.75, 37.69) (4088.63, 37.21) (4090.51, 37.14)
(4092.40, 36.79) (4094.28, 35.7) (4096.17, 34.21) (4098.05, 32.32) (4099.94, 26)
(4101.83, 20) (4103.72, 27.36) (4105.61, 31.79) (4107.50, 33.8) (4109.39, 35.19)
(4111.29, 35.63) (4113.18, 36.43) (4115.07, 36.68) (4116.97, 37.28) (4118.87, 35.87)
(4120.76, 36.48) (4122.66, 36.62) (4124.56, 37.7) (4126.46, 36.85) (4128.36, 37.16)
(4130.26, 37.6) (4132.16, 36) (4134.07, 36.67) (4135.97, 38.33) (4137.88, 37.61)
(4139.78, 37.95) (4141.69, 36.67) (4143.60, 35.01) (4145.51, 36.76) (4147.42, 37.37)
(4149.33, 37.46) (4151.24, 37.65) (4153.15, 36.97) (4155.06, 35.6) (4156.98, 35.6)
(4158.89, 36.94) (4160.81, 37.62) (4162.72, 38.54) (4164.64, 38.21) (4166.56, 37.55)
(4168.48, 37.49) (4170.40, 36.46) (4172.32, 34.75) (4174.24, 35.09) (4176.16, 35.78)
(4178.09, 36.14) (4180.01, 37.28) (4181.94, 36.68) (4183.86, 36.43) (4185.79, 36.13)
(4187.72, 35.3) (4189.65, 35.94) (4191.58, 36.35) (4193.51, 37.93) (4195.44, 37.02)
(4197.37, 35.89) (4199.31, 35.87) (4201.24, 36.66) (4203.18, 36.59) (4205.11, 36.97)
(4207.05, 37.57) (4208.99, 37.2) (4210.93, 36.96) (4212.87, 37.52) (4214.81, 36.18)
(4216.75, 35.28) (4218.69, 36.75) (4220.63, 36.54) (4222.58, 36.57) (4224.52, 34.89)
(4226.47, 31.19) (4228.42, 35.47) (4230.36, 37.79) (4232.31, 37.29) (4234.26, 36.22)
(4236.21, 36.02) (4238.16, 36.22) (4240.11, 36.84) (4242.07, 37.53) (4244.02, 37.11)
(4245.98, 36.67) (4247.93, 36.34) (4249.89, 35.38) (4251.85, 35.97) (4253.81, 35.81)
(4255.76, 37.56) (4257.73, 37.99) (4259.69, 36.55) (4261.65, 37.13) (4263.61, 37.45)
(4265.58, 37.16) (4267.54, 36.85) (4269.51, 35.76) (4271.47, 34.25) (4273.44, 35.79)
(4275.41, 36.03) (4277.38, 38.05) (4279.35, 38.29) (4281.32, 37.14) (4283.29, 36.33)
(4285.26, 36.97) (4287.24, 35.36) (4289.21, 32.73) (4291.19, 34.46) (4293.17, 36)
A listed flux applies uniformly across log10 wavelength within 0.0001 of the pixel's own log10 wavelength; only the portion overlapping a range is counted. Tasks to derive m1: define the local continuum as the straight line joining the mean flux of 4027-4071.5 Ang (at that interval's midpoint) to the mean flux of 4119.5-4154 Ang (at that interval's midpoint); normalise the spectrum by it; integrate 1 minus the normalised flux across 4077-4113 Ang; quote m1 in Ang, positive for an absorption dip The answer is 3.1 Ang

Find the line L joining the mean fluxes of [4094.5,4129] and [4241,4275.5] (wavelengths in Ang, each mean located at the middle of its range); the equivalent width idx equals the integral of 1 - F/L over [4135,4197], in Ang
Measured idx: -3.53 Ang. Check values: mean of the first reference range 33.8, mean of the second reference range 36.5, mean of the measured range 36.8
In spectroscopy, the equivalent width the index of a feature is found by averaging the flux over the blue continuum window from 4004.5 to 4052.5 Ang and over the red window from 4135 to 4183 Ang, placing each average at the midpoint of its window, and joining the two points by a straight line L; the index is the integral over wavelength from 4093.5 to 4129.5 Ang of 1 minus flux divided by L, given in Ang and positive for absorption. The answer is 3.0 Ang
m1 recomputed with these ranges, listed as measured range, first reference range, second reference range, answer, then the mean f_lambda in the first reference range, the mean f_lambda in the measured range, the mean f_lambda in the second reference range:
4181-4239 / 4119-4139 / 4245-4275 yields 0.6 Ang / 37.1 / 36.3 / 36.4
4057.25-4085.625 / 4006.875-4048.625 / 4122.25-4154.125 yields 0.4 Ang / 37.1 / 36.6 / 37.1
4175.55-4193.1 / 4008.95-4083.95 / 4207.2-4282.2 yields 0.2 Ang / 37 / 36.3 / 36.5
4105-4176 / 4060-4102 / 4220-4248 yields -1.8 Ang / 35.4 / 36.6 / 36.2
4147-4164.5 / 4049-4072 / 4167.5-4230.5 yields -0.3 Ang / 37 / 37.1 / 36.2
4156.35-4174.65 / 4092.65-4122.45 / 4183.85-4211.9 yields -0.8 Ang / 33.2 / 36.9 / 36.6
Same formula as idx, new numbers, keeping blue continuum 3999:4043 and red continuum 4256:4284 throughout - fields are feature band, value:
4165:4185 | 0.3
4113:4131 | 0.1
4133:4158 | 0.0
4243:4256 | 0.2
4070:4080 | 0.2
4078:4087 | 0.1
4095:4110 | 2.8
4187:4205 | 0.2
